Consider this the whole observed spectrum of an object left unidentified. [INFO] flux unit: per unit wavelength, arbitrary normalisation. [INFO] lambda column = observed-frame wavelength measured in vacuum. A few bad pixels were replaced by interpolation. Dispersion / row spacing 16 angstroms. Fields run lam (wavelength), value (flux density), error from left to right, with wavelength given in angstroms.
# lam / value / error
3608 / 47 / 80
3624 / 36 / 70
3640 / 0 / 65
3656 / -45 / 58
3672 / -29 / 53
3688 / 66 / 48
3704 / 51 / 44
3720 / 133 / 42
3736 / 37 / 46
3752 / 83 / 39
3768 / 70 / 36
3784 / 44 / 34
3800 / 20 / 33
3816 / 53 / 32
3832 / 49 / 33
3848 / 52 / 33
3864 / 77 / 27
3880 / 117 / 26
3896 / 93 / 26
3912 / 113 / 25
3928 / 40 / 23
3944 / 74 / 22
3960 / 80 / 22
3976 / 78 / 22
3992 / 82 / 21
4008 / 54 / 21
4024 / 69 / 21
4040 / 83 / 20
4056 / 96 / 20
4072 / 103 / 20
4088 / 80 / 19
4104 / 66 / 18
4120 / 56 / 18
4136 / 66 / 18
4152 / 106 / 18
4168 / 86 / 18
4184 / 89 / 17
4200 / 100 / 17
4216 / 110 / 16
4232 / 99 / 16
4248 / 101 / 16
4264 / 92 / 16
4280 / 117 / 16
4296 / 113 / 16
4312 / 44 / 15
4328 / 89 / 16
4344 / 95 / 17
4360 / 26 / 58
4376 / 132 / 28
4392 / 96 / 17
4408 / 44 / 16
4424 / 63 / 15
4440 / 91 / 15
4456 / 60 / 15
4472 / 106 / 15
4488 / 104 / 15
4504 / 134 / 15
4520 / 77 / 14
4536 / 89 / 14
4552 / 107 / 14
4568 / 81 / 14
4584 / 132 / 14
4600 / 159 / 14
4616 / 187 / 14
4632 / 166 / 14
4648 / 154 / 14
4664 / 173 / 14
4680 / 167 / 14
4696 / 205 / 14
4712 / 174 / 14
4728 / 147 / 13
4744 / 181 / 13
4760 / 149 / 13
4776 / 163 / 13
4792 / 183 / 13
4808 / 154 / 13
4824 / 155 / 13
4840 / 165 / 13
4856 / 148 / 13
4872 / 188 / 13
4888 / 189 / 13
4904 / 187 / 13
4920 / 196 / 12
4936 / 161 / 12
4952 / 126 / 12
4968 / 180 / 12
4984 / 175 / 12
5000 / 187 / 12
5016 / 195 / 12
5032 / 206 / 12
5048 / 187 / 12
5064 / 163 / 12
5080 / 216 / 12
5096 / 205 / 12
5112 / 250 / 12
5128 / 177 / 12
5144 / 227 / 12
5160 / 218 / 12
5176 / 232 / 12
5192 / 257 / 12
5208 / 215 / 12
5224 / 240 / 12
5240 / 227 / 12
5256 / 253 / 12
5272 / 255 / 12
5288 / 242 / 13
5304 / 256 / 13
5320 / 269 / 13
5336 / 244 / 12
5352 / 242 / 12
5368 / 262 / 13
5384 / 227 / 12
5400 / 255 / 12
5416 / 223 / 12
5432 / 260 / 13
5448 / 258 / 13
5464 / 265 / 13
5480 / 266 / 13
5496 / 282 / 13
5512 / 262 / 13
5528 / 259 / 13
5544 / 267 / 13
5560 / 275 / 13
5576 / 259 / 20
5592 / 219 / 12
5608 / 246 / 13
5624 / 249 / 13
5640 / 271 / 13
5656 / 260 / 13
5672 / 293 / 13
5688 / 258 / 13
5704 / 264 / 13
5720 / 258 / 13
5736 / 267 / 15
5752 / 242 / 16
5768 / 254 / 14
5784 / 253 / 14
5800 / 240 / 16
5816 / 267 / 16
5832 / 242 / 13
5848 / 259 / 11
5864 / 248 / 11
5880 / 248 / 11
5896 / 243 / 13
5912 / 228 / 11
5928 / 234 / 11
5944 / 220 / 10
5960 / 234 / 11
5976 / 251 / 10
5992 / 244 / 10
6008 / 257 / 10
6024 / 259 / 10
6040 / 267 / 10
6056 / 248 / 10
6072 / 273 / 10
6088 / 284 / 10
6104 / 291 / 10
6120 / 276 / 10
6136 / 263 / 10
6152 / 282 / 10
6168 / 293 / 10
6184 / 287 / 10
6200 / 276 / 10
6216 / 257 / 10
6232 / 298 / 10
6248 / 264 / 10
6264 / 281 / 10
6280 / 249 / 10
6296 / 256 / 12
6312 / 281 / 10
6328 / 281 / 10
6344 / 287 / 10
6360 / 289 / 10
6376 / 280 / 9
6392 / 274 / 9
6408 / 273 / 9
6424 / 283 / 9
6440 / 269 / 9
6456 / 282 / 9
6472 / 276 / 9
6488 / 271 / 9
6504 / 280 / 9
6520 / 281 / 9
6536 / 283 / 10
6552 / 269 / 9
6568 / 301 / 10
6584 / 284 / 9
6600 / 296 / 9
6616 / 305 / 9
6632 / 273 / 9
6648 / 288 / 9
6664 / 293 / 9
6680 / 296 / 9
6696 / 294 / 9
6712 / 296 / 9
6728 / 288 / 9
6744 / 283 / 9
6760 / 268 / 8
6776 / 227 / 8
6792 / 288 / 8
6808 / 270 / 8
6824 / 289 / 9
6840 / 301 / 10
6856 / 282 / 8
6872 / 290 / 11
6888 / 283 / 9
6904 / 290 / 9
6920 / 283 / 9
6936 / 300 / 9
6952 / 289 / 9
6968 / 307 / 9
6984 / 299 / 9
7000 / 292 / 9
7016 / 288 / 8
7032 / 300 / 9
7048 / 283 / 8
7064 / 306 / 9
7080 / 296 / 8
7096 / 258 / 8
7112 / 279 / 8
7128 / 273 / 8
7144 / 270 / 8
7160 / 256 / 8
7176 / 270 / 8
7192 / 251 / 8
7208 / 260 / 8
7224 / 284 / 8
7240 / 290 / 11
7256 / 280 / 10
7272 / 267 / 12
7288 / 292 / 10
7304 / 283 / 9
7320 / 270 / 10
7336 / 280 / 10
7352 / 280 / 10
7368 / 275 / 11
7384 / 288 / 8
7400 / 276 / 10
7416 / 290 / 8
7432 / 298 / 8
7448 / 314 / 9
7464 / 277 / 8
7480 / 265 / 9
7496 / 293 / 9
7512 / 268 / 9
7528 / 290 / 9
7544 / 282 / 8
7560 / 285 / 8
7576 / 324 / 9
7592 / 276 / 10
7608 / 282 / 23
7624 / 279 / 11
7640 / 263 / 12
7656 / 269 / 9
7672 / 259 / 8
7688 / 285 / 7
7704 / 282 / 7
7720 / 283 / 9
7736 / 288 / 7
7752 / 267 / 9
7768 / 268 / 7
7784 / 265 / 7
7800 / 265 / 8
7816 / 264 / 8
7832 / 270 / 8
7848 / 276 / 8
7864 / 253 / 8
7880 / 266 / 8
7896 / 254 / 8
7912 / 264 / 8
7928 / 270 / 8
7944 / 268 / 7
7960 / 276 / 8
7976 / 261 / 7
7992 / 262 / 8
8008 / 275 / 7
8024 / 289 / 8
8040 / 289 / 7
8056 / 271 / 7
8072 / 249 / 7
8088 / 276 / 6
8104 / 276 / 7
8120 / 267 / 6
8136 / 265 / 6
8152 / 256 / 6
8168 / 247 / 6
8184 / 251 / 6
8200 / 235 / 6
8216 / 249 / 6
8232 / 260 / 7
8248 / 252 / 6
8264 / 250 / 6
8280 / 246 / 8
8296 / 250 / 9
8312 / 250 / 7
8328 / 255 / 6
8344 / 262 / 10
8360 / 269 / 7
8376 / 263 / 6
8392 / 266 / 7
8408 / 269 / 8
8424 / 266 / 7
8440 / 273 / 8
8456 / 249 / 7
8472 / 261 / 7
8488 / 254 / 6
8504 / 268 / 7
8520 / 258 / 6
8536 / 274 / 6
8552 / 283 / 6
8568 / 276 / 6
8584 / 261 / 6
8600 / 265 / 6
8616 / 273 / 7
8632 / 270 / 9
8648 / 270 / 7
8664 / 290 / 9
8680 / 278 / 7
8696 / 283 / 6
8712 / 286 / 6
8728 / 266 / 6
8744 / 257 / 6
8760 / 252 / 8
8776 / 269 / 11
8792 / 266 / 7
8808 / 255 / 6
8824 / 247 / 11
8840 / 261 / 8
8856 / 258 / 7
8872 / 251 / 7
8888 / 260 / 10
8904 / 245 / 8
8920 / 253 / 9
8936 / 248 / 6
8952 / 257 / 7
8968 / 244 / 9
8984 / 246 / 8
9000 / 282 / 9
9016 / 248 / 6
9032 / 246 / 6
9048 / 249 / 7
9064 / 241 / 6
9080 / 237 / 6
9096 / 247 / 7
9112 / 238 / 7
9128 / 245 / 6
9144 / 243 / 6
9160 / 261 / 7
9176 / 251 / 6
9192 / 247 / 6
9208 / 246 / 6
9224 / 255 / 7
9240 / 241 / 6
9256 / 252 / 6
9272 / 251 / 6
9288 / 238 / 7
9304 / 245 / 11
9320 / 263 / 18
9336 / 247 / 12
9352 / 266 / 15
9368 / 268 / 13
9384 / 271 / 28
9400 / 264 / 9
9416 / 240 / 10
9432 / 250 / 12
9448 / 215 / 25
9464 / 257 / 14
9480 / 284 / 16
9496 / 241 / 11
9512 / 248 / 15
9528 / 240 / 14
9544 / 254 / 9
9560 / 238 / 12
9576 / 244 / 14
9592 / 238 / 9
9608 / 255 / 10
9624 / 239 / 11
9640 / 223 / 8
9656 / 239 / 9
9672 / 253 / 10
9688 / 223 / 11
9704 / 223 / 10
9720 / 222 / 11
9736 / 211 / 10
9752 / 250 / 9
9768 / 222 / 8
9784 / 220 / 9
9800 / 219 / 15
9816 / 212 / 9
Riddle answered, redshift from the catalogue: 0.150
